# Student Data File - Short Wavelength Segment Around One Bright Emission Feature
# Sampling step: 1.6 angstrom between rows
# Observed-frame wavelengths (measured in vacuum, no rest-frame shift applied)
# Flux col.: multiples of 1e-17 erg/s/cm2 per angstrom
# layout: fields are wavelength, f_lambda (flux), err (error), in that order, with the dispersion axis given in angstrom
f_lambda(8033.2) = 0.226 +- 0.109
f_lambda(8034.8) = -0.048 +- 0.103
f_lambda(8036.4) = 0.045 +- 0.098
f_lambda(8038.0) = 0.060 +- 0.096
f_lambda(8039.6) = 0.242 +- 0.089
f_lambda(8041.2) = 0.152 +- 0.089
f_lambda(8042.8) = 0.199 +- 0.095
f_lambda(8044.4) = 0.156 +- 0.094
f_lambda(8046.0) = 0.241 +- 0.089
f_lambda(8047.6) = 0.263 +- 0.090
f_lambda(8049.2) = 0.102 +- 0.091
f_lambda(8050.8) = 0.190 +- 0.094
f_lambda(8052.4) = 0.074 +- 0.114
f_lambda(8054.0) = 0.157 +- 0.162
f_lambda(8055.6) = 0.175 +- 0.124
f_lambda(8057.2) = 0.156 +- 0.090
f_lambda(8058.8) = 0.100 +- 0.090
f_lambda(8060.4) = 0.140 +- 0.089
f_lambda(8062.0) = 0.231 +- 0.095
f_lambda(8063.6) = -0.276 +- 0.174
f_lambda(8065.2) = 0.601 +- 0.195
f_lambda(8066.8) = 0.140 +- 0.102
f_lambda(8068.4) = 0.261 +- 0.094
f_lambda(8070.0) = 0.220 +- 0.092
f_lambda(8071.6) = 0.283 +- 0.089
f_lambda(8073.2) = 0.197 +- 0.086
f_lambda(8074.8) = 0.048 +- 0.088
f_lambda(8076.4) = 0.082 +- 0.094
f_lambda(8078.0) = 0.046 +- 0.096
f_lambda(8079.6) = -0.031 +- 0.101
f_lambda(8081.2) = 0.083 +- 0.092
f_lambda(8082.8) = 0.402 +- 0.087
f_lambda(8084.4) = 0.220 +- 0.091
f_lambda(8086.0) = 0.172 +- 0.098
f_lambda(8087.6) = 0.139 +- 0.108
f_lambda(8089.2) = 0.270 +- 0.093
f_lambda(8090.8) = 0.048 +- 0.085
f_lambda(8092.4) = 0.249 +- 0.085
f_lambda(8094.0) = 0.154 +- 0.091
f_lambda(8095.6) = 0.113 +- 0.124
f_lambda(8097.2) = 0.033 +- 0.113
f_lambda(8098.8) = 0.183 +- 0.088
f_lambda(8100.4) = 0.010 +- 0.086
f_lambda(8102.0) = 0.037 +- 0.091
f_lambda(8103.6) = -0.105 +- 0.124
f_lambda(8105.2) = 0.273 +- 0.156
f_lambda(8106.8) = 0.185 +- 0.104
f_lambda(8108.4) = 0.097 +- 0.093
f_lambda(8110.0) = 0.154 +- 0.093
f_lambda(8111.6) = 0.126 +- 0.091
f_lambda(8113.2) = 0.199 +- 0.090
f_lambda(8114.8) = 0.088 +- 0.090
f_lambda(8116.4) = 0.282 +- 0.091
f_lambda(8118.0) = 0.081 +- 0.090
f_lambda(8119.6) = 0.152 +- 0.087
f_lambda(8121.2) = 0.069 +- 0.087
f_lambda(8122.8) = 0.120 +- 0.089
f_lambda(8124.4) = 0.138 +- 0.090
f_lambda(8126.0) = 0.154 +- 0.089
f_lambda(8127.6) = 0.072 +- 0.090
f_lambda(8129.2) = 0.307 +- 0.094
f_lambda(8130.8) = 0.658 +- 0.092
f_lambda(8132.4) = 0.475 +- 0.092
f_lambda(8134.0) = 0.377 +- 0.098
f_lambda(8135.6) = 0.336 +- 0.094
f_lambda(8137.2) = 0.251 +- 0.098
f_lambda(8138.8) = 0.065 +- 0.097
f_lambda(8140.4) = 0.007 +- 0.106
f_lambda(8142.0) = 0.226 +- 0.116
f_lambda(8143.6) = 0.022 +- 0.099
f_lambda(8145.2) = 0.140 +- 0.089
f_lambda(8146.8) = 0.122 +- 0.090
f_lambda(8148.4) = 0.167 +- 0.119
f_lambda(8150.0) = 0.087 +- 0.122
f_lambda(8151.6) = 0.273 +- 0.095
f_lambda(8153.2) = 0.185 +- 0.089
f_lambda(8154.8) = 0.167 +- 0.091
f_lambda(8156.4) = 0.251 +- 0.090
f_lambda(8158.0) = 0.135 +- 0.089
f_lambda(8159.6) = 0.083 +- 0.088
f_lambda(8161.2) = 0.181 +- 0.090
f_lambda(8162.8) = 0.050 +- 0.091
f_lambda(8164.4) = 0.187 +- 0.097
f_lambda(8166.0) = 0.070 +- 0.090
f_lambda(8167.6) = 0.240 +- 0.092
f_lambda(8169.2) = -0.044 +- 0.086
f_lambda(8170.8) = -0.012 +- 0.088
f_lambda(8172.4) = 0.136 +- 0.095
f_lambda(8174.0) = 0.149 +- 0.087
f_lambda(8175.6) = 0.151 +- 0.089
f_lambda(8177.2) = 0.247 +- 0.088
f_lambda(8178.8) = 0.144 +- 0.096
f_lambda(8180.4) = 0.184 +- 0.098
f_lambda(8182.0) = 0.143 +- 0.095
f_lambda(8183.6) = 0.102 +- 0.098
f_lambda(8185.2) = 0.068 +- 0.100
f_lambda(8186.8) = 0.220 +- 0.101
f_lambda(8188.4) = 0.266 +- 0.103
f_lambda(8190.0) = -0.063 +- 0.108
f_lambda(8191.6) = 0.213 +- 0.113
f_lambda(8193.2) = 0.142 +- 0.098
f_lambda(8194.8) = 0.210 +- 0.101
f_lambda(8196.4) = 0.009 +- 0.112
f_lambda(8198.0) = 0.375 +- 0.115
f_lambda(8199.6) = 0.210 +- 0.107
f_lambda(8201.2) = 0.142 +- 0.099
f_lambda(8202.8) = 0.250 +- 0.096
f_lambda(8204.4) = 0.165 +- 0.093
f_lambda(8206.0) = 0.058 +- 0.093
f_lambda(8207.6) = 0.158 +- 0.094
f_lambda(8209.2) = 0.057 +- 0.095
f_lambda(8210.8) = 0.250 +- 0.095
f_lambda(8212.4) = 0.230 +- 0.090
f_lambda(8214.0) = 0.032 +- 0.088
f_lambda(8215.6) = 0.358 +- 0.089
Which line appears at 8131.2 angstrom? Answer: H-gamma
